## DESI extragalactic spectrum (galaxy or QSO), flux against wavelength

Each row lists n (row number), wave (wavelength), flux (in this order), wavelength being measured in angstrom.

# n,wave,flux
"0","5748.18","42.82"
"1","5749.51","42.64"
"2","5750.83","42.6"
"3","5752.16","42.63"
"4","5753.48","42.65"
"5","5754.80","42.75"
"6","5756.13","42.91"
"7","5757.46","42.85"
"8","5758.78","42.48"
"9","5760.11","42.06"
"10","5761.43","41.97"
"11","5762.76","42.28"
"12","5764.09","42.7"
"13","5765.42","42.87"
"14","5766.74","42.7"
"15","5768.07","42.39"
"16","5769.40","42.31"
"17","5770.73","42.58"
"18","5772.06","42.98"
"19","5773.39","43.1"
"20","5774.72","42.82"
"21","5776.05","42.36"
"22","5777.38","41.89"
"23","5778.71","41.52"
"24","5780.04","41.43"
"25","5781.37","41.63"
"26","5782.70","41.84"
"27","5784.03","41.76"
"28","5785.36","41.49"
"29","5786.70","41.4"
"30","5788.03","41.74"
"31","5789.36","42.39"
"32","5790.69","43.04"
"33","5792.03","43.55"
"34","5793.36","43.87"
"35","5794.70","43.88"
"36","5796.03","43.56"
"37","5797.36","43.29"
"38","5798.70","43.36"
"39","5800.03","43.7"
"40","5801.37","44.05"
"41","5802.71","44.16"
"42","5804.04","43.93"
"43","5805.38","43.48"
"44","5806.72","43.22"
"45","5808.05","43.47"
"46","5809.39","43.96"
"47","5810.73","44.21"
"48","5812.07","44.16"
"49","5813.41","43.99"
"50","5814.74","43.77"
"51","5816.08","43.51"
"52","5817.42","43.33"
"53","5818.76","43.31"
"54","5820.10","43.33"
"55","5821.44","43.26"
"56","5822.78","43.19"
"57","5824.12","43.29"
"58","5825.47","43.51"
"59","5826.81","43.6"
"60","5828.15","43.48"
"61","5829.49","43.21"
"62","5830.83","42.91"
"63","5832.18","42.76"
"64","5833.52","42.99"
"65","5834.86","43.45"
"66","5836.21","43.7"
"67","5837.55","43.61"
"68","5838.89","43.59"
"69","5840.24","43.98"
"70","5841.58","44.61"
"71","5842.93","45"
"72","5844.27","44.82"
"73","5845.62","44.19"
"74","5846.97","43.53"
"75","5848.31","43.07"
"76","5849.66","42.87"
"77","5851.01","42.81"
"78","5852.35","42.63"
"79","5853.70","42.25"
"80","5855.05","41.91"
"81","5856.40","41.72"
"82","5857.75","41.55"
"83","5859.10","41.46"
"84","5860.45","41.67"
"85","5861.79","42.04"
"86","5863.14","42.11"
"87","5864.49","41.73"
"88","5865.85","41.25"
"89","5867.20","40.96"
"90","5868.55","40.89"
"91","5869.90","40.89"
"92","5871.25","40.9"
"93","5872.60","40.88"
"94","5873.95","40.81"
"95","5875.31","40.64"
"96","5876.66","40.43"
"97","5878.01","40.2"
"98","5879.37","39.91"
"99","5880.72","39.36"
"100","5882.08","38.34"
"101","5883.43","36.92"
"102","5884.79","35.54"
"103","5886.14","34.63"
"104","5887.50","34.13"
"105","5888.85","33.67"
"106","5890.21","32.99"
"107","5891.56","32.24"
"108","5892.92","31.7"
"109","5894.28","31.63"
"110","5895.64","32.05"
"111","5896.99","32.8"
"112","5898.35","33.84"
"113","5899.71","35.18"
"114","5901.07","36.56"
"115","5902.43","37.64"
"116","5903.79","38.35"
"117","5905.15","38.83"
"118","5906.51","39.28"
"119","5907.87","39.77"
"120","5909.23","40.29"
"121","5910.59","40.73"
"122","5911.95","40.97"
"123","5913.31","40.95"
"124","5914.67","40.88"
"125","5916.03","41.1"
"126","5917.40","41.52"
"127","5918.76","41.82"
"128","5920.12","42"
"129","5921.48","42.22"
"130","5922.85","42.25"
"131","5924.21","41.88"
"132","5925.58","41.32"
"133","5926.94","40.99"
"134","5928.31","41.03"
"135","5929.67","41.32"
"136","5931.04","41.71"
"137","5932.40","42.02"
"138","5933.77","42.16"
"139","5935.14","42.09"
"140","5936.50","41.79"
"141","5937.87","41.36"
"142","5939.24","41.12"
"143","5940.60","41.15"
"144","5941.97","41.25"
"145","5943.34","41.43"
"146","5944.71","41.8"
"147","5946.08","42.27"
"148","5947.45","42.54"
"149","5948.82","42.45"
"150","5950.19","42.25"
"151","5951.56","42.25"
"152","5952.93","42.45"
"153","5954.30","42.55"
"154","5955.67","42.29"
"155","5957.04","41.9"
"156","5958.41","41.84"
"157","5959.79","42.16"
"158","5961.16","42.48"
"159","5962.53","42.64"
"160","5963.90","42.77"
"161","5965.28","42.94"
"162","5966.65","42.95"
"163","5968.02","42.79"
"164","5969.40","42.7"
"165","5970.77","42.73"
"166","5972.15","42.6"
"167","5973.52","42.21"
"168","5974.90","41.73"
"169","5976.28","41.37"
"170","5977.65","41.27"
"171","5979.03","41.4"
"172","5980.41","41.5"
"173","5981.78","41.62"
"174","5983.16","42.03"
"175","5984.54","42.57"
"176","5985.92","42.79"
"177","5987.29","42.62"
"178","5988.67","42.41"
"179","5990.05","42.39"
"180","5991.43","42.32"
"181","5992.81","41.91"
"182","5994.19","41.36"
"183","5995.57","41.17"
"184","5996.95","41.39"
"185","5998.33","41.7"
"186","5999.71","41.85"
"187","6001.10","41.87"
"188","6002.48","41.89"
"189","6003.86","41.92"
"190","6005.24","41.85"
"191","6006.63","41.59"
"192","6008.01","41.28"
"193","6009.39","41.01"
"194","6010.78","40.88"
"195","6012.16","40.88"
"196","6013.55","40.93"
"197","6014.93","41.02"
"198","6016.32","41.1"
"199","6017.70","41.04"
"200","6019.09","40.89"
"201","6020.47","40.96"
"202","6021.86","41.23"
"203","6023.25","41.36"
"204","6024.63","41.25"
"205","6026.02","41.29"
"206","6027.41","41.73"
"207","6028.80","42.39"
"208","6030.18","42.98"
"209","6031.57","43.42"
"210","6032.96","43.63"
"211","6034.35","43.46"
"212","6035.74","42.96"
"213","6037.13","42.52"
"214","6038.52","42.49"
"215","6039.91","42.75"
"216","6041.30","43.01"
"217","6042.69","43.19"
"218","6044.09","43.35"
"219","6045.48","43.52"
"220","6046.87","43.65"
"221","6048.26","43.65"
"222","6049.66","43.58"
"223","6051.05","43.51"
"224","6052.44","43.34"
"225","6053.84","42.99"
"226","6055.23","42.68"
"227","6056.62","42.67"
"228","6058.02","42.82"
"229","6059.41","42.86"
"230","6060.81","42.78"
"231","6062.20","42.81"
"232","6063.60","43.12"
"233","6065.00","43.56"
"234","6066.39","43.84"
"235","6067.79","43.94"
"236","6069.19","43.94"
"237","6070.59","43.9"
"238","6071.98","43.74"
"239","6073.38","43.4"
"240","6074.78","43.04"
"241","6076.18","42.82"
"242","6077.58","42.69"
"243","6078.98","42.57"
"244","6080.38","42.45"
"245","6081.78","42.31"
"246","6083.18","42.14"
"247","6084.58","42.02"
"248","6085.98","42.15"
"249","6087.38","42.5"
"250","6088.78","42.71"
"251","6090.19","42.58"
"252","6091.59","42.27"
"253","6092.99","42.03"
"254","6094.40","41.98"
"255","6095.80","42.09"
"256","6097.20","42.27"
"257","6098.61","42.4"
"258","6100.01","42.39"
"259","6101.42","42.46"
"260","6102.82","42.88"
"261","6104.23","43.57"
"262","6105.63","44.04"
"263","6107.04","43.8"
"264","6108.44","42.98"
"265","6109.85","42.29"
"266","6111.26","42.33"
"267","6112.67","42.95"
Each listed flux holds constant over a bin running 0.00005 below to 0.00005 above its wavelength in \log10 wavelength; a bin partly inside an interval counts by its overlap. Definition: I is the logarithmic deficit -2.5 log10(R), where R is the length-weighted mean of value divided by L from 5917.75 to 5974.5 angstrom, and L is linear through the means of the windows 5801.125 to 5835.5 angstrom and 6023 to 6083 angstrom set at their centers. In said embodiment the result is 0.030 mag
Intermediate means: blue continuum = 43.5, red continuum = 43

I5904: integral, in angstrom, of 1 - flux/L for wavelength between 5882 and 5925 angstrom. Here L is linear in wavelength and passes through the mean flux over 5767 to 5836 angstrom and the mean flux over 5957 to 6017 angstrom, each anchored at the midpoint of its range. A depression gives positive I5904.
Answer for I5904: 4.9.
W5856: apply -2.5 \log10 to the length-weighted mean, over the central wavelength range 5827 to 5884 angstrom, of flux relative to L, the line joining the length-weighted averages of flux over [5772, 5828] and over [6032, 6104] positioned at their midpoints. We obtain 0.025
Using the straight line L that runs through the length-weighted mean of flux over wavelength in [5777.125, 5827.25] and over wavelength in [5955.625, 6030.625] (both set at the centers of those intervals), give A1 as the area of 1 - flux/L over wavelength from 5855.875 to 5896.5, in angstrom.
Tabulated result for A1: 4.0 angstrom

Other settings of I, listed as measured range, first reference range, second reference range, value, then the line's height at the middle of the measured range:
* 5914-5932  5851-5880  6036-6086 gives 0.01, 41.8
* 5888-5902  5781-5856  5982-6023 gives 0.27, 42.6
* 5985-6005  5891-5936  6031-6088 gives -0.02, 41.3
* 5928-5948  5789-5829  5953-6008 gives 0.02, 42.5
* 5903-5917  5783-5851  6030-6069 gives 0.08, 43.3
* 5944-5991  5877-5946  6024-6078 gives -0.04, 40.6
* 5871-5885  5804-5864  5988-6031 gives 0.09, 42.8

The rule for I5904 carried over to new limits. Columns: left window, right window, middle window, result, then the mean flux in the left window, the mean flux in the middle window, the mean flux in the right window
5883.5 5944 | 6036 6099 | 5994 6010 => -0.17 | 38.8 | 41.6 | 42.9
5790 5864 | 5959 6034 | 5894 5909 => 2.27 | 43.3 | 36.2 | 41.9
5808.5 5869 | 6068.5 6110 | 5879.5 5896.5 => 3.32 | 43.1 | 34.6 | 42.8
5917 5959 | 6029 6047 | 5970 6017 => 0.90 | 41.8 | 41.7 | 43.1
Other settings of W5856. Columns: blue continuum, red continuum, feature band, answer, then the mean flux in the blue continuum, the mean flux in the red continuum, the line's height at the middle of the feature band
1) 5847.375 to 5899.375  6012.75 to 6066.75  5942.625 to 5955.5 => -0.044 mag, 38.8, 42.6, 40.5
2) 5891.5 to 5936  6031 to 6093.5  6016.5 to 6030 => 0.015 mag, 39.2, 43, 42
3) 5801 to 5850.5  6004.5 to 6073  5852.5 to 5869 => 0.046 mag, 43.6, 42.5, 43.4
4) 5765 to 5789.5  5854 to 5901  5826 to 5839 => -0.089 mag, 42.2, 38.1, 40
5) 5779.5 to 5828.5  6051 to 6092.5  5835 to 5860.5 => 0.001 mag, 43.2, 42.9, 43.2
